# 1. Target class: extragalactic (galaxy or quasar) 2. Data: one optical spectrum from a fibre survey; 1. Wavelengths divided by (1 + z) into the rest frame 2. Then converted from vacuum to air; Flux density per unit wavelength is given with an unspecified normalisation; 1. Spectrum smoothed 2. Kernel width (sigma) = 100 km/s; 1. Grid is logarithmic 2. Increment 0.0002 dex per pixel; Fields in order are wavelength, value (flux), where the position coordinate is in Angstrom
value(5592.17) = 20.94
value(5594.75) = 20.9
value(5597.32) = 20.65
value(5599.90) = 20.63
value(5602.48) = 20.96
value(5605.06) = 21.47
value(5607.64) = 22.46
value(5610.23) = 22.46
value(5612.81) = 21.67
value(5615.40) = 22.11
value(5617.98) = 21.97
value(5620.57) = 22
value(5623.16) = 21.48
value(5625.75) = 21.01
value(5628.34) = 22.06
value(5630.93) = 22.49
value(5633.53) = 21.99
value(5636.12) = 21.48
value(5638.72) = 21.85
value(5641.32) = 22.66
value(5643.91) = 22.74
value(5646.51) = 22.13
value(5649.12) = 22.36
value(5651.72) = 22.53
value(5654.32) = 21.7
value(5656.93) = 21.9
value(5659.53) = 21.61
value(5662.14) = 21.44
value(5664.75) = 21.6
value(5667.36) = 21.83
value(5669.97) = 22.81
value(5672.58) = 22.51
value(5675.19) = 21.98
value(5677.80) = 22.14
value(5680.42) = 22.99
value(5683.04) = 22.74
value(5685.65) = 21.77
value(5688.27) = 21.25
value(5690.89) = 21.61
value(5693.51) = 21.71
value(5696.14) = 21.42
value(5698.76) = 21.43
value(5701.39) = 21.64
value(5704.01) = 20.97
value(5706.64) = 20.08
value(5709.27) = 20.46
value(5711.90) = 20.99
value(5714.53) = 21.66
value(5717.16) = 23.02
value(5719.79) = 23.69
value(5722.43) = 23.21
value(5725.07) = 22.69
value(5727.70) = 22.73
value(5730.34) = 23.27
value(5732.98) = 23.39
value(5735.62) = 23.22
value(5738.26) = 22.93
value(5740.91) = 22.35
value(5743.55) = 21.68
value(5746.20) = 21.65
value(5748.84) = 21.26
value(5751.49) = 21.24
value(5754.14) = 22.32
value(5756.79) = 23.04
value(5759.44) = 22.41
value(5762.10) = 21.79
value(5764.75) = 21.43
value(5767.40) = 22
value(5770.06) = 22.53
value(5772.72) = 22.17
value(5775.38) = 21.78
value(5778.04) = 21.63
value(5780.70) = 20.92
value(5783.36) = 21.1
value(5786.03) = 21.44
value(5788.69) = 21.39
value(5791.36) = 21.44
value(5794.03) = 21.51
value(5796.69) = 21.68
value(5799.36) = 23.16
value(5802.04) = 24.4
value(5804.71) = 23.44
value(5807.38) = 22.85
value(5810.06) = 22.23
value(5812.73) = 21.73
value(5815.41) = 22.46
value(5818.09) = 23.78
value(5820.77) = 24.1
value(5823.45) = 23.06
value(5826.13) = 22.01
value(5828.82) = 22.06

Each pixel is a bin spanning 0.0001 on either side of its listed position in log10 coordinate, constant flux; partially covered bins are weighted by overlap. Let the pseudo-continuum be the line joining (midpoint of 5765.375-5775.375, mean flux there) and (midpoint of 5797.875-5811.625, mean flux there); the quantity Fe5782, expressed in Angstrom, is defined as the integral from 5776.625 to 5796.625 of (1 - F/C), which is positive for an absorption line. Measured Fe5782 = 1.1 Angstrom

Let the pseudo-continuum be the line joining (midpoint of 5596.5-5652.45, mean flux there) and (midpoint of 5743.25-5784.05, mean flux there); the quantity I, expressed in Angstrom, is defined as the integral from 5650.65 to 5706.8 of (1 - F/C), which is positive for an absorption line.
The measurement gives 0.1 Angstrom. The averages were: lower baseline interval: 21.9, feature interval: 21.8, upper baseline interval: 21.8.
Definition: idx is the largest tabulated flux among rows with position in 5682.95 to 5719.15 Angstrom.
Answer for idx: 23.02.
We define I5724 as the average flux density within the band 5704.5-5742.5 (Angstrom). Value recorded 22.4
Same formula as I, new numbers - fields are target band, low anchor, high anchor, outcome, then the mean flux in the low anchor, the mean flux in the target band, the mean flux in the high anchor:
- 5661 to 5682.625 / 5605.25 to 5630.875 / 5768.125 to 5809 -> -0.21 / 21.9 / 22.2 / 22.1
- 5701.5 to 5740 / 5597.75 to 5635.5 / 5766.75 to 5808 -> -0.60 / 21.7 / 22.3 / 22.1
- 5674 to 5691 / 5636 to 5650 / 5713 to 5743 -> 0.33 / 22.2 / 22.1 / 22.9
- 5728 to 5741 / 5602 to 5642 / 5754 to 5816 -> -0.61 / 21.9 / 23.1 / 22.1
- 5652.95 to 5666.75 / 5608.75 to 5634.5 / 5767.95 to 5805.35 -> 0.18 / 21.9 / 21.7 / 22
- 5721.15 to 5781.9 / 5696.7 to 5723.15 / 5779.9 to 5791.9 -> -2.26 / 21.7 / 22.2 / 21.3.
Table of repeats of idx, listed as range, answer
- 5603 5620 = 22.46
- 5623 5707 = 22.99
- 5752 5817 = 24.4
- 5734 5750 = 23.22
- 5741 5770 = 23.04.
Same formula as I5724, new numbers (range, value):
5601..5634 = 21.8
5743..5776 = 22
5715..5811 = 22.3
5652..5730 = 21.9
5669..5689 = 22.3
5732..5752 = 22.2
